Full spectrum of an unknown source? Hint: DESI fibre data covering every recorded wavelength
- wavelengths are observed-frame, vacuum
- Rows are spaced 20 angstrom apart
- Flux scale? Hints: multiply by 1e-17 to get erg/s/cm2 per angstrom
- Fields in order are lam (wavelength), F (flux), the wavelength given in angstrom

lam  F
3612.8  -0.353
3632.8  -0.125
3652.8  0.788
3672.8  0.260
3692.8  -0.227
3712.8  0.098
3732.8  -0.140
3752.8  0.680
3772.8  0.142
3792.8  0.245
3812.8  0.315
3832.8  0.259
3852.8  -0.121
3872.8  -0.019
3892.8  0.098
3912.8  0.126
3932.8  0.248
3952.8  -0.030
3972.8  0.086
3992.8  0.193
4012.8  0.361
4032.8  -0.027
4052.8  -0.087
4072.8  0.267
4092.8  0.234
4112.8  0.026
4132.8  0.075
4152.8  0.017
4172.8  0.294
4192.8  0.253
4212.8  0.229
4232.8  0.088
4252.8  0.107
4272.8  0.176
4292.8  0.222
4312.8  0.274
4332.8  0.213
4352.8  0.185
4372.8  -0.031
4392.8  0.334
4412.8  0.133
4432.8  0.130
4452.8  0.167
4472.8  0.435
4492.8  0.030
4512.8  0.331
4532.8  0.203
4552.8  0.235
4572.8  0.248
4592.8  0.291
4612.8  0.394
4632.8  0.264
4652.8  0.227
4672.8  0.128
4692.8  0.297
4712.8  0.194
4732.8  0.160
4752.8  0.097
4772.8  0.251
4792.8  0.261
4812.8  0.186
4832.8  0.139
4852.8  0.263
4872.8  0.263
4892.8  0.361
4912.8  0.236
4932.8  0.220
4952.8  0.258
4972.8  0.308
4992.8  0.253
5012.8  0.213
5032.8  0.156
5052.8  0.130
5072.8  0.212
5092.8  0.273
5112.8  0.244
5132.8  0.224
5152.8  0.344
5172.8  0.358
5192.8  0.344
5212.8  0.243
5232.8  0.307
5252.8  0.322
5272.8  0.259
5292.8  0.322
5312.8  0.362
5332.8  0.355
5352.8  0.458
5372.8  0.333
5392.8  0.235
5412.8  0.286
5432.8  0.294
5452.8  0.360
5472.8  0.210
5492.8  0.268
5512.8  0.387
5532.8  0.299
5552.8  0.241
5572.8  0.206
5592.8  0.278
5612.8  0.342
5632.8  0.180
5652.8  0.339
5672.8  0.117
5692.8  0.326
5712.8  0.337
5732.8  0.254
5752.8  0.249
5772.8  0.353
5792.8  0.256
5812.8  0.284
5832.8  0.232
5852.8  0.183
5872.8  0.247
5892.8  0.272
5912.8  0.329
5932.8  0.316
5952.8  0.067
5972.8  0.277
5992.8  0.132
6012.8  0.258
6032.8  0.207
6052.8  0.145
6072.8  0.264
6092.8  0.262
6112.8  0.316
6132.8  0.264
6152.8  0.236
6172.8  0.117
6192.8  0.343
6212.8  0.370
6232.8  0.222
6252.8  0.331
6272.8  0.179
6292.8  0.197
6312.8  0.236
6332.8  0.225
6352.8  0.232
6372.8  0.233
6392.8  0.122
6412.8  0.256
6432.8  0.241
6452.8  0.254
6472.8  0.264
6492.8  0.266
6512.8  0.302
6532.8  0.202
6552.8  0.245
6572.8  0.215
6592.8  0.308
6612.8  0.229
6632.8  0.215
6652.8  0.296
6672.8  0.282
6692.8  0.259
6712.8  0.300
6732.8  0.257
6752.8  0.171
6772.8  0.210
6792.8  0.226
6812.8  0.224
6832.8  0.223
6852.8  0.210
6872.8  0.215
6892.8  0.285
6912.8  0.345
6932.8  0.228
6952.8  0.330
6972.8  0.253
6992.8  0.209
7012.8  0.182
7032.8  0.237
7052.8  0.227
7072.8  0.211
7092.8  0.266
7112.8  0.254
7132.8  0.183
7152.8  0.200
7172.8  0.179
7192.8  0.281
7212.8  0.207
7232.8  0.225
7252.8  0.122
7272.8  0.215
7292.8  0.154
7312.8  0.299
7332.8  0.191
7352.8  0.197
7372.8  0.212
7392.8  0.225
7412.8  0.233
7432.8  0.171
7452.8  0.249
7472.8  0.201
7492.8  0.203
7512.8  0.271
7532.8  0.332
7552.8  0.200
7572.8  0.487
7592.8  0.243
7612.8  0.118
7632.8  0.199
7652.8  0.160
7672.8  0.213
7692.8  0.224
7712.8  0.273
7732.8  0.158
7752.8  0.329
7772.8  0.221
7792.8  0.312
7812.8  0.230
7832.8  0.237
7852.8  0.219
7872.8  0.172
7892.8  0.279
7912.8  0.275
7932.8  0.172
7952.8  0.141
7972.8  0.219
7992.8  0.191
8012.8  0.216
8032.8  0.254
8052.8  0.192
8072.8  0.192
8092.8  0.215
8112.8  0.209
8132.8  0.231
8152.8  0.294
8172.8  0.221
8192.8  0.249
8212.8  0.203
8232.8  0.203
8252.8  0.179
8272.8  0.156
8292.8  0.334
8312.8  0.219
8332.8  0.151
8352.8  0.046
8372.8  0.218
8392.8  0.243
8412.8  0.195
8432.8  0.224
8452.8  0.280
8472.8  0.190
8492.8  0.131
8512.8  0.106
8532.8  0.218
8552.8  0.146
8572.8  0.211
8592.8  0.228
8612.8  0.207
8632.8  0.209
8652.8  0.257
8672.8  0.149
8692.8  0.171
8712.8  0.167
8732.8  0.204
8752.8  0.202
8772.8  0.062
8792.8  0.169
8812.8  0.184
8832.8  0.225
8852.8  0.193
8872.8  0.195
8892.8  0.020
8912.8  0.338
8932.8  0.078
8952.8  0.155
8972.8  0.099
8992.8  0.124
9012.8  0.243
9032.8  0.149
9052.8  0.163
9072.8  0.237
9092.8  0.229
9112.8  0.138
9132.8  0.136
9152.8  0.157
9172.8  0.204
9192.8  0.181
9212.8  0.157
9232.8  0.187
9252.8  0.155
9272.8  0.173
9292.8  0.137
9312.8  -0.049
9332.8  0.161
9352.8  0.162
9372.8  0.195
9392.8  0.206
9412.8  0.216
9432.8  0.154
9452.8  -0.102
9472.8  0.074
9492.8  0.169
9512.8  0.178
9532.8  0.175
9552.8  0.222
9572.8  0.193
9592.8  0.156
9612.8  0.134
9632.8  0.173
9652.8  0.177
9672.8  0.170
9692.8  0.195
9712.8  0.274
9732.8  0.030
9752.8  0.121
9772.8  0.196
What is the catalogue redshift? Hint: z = 0.15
